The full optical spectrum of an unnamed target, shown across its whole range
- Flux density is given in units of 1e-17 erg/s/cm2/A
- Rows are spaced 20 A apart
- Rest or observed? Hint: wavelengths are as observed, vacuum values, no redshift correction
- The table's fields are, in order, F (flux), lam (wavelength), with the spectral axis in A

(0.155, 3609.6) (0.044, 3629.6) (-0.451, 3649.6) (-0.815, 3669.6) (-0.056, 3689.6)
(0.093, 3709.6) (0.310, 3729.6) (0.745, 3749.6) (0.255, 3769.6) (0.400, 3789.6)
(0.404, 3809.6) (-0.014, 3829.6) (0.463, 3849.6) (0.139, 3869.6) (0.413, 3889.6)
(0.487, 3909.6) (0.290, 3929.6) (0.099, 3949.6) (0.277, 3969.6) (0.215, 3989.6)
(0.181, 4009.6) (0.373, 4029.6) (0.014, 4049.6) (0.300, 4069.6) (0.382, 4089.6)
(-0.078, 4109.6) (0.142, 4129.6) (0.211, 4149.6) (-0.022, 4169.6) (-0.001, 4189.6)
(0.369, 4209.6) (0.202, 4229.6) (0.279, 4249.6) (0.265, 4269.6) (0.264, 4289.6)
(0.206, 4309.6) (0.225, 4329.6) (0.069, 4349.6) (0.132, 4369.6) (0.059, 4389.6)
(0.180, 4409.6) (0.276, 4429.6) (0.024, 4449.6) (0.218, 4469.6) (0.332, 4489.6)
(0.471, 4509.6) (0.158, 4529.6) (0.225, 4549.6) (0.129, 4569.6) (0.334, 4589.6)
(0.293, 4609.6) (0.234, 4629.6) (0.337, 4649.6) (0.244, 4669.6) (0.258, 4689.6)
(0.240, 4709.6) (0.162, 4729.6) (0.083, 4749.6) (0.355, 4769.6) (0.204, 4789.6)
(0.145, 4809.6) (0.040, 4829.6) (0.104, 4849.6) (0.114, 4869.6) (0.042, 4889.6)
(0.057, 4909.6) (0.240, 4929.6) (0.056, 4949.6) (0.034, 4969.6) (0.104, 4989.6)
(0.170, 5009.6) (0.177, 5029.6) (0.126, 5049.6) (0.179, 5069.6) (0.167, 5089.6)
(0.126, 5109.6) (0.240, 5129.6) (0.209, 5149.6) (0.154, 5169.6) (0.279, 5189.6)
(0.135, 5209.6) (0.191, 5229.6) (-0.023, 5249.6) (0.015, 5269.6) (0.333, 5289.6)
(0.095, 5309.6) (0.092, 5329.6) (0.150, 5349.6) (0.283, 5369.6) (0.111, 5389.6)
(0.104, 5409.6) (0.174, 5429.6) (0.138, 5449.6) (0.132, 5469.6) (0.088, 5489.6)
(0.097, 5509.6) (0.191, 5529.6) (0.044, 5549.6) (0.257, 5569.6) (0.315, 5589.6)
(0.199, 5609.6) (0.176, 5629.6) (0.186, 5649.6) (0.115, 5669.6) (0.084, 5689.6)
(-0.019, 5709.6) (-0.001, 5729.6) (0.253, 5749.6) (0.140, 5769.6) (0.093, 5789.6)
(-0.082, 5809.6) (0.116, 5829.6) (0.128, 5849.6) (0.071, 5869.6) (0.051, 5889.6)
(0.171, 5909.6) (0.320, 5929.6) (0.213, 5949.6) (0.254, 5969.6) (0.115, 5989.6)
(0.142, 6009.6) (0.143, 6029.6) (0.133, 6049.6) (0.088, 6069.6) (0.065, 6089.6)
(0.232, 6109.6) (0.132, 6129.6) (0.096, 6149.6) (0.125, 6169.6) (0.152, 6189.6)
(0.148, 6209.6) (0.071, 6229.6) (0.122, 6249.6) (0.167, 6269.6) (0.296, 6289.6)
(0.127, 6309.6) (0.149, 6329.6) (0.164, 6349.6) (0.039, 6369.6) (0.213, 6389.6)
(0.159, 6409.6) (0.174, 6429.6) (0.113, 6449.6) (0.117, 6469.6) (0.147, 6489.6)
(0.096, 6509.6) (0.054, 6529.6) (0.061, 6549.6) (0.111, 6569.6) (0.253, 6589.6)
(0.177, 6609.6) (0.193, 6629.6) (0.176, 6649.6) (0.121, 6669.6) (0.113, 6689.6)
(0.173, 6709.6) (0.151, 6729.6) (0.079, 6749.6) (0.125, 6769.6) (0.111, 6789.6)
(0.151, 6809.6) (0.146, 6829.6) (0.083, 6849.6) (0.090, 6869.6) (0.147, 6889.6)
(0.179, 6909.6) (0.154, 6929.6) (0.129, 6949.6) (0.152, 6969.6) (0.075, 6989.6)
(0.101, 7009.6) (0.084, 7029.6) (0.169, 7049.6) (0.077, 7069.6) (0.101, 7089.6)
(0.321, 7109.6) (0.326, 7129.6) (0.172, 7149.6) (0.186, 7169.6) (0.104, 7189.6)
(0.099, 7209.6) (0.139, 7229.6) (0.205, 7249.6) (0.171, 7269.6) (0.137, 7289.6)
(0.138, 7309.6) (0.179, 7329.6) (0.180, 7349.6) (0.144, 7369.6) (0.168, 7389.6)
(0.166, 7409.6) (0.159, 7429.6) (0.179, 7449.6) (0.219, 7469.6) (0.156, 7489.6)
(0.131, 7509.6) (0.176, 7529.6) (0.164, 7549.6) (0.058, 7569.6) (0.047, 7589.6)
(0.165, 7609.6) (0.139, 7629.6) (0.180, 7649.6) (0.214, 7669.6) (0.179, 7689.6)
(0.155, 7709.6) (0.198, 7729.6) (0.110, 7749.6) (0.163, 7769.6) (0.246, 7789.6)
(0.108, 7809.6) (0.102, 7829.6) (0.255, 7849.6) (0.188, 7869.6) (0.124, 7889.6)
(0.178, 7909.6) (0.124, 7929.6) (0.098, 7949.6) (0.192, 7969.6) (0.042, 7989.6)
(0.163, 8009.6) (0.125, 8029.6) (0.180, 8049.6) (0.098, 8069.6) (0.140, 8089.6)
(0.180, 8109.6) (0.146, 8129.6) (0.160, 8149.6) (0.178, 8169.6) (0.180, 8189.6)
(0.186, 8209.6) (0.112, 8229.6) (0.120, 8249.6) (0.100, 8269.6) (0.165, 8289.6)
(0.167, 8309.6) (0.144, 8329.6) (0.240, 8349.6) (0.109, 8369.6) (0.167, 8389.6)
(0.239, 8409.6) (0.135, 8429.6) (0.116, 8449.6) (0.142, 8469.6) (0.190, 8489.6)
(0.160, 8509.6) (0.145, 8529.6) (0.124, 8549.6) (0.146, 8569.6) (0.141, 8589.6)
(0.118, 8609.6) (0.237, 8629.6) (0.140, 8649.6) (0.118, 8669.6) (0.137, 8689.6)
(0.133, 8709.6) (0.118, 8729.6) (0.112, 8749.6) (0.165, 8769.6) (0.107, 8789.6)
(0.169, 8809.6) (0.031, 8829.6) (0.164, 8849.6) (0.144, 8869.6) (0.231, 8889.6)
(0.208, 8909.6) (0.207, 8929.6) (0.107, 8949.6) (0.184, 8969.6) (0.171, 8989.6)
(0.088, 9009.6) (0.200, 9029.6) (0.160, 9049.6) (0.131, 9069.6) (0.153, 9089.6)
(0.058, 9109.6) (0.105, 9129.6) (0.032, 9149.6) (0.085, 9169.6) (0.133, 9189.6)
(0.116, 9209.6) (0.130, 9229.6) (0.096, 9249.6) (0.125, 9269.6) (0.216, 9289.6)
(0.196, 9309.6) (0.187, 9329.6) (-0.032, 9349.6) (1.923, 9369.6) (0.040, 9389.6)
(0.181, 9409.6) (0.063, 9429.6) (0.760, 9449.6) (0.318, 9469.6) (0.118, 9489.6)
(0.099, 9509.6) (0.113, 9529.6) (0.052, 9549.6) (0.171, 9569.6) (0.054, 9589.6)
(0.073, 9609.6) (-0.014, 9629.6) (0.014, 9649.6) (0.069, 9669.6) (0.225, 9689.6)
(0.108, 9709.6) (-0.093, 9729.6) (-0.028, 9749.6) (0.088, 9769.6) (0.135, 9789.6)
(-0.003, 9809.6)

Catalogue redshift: 0.91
